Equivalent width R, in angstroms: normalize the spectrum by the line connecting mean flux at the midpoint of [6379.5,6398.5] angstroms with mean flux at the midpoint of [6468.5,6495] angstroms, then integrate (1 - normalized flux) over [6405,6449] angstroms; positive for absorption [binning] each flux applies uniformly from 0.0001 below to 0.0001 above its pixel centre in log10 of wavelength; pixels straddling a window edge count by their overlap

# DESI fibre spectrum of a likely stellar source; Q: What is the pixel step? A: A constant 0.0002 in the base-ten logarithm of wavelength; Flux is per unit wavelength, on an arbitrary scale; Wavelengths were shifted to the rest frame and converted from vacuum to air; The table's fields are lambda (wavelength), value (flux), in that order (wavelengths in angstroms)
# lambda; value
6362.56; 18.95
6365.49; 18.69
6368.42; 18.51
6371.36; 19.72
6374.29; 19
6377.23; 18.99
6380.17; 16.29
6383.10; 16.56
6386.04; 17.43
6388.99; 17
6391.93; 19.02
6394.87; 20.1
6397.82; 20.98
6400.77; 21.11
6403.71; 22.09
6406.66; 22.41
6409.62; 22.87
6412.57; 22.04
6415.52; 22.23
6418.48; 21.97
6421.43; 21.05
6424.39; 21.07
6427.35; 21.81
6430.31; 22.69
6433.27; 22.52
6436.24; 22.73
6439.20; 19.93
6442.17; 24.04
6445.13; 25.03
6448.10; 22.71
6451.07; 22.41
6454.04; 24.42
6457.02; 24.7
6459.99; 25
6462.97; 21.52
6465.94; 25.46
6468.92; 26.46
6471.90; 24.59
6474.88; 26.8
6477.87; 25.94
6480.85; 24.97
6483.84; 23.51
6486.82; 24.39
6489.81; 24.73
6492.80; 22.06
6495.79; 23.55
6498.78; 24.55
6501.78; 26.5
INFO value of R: -3.18 angstroms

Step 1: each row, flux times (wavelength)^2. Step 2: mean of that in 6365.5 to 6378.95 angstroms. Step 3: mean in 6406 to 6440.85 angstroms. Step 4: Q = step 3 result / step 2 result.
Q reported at 1.18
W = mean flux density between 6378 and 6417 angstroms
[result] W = 20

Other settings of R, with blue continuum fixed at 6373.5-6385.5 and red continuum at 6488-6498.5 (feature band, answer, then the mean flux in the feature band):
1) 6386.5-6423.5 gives -3.9 angstroms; 21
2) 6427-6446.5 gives -2.0 angstroms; 22.7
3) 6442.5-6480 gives -4.5 angstroms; 24.6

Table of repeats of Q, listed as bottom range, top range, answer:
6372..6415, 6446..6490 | 1.27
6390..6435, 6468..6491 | 1.19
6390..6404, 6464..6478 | 1.29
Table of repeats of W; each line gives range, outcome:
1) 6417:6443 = 21.9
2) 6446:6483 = 24.6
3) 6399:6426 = 21.9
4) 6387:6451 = 21.7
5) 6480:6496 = 23.8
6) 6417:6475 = 23.3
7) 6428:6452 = 22.7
